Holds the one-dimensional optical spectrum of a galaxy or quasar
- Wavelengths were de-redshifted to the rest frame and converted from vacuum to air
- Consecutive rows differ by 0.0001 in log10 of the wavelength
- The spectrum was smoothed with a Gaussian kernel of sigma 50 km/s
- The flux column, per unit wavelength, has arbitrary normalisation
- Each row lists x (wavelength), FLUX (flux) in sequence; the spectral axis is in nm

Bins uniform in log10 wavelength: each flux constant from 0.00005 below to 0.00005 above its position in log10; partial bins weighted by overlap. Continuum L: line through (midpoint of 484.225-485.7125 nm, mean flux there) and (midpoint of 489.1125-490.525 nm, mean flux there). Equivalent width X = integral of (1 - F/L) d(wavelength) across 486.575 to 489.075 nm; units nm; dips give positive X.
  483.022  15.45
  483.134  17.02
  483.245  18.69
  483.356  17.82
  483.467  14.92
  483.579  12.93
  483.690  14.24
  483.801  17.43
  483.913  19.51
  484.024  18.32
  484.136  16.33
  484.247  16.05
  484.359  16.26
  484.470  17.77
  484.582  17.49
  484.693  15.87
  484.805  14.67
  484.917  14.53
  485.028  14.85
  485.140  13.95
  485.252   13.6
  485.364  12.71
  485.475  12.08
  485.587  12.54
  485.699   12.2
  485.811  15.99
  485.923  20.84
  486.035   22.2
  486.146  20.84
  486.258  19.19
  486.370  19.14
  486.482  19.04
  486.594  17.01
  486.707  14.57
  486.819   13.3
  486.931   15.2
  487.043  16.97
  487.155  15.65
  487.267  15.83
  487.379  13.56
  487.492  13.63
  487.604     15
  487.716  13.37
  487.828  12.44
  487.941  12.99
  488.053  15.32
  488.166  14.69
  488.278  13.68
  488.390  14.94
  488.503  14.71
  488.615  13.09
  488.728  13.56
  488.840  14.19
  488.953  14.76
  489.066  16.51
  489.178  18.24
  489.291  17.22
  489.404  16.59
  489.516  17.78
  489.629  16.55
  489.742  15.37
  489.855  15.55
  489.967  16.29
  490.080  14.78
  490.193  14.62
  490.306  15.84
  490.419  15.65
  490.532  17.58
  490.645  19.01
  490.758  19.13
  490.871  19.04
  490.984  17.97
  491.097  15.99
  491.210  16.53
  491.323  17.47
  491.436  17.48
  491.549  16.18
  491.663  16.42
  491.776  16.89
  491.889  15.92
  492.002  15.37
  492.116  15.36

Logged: 0.18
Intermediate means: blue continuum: 14.6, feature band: 14.5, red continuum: 16.3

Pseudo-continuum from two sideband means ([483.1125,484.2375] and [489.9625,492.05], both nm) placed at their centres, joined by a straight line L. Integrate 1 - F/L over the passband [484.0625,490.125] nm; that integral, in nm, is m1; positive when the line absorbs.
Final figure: 0.41 nm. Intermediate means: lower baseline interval 16.7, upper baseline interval 16.8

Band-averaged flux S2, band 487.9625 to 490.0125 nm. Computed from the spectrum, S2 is 15.5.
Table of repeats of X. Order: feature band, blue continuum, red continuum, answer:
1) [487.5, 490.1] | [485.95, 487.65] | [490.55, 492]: 0.30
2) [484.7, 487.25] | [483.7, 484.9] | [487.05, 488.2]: -0.07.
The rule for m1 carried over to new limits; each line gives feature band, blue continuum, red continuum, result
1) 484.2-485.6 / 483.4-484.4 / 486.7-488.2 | 0.08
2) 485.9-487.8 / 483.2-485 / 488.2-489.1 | -0.18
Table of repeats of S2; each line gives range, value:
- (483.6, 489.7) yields 15.7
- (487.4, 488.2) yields 13.9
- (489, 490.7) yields 16.5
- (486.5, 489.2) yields 14.7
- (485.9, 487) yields 18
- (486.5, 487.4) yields 15.5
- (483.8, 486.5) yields 16.5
